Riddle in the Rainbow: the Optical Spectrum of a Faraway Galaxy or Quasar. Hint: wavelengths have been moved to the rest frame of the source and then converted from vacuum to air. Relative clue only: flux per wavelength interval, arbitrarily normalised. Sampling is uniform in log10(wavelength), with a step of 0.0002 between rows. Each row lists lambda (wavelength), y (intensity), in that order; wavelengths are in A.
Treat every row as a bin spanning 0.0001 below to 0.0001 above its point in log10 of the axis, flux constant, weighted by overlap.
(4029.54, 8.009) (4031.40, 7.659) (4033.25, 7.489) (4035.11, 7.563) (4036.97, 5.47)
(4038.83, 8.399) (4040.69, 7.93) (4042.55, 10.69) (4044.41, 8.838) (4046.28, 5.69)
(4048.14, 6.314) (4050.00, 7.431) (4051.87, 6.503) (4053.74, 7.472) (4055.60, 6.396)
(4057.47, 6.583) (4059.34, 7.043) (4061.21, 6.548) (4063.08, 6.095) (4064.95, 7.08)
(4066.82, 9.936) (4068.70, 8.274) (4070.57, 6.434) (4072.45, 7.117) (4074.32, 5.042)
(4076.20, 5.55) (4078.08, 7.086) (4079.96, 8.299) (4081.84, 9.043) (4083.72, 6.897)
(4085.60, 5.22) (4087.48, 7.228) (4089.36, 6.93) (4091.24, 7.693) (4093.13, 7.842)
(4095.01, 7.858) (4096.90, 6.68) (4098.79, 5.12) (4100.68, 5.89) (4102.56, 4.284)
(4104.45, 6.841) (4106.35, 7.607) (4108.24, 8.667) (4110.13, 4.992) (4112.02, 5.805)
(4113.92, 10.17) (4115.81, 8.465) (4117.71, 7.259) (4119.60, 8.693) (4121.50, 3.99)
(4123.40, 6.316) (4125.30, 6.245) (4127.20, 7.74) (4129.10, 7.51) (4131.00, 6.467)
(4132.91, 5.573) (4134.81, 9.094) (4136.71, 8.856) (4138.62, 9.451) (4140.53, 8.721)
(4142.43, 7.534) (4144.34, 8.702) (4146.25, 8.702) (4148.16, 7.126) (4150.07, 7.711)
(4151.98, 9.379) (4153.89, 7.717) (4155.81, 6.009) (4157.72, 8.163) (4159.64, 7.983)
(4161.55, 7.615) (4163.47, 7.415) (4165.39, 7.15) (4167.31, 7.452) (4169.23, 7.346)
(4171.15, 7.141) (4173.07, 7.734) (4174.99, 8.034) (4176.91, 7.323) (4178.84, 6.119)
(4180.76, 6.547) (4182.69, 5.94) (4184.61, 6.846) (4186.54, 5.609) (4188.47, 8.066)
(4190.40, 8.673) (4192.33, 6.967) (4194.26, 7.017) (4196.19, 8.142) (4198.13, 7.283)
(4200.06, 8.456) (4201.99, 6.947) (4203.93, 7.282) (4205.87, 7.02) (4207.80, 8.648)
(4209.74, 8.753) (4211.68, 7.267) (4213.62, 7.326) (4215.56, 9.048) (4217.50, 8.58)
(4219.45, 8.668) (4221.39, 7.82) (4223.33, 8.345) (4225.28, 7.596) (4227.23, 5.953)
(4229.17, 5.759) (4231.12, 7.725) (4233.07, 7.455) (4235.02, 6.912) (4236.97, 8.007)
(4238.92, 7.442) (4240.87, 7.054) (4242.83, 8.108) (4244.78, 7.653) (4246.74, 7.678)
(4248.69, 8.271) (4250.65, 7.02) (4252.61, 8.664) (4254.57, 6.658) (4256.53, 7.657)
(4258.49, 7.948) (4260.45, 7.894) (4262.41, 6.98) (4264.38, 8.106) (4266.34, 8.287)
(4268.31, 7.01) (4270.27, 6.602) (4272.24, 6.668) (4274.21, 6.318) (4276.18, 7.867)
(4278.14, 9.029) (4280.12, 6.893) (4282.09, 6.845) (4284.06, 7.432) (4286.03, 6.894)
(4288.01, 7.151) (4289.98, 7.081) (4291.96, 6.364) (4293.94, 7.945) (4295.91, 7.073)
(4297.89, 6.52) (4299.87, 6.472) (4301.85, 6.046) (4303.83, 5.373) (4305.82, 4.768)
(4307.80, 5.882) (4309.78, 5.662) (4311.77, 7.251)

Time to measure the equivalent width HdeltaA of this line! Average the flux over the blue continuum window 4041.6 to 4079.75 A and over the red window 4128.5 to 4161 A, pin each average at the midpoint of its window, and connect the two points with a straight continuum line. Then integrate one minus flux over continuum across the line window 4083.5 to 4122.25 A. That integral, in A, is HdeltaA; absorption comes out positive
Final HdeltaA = 3.4 A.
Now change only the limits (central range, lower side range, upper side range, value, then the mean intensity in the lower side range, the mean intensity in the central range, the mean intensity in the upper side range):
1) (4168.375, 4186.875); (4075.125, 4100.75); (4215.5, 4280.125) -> 1.0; 6.98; 6.91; 7.57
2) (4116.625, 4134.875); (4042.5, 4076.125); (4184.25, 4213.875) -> 1.2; 7.06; 6.79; 7.54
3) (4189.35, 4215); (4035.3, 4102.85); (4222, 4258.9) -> -1.1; 7.06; 7.7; 7.46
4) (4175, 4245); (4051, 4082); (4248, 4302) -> -2.4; 7.04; 7.46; 7.29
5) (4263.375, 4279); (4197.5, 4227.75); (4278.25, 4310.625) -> -1.2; 7.85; 7.47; 6.6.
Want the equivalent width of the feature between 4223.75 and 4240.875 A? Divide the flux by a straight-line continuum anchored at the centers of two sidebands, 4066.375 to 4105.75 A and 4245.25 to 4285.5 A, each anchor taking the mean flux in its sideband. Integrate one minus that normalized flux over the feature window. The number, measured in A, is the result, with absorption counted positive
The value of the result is 0.54 A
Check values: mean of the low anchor 6.88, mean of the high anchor 7.49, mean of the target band 7.14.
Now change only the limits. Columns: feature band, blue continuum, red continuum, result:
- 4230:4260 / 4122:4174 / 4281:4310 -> -3.1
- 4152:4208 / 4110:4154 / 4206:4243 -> 2.3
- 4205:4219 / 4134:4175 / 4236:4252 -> -0.6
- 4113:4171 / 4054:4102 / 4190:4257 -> -3.4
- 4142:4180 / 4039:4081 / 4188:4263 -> -0.6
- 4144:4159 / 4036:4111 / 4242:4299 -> -1.5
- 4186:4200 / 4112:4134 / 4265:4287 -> -0.7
